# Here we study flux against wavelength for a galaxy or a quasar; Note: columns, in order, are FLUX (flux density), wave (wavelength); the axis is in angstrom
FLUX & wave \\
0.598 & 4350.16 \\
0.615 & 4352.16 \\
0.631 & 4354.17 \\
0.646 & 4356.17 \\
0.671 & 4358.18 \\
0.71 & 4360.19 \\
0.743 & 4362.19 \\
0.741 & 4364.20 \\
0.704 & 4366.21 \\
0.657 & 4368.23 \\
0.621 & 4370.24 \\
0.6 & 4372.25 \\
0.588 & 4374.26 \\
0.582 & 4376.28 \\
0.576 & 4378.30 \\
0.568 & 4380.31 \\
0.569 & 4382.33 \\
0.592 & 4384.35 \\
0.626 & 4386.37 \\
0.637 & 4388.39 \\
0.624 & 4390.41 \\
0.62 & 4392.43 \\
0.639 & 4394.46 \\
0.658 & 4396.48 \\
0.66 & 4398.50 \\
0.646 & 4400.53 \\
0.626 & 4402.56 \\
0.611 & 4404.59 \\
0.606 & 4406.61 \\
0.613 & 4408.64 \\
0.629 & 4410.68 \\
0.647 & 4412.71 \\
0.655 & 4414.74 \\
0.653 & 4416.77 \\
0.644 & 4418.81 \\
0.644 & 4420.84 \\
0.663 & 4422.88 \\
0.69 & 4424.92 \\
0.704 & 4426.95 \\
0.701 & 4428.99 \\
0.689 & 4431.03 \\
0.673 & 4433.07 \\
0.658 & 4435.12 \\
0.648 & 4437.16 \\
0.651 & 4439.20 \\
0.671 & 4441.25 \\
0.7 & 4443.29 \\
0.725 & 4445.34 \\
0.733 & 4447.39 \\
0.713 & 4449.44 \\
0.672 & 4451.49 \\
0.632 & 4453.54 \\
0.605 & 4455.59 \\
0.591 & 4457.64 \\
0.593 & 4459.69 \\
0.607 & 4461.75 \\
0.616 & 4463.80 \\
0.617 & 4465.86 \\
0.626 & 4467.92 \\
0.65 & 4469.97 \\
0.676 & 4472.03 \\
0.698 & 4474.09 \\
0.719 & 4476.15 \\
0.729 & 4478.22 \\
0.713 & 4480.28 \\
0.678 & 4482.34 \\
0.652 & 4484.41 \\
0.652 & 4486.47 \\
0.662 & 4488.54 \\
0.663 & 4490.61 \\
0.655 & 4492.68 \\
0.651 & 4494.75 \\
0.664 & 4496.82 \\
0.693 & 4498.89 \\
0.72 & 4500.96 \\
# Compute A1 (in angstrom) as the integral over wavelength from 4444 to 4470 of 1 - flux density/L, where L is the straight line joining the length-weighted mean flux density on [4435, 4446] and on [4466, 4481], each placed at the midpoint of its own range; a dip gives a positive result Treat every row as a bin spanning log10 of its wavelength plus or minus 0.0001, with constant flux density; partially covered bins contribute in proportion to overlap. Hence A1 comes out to 1.3 angstrom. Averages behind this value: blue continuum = 0.676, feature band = 0.645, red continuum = 0.683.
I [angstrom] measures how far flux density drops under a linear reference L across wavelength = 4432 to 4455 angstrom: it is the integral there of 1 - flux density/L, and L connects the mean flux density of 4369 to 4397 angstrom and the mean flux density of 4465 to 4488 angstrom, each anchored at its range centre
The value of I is -1.0 angstrom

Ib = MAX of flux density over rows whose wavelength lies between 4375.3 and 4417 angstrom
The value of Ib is 0.66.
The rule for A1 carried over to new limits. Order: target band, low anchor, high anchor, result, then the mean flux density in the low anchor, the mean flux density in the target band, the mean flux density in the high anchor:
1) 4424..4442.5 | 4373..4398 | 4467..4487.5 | -0.89 angstrom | 0.608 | 0.677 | 0.68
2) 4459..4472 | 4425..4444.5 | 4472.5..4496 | 1.06 angstrom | 0.678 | 0.623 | 0.679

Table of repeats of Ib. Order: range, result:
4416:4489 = 0.733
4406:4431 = 0.704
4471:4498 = 0.729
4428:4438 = 0.701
